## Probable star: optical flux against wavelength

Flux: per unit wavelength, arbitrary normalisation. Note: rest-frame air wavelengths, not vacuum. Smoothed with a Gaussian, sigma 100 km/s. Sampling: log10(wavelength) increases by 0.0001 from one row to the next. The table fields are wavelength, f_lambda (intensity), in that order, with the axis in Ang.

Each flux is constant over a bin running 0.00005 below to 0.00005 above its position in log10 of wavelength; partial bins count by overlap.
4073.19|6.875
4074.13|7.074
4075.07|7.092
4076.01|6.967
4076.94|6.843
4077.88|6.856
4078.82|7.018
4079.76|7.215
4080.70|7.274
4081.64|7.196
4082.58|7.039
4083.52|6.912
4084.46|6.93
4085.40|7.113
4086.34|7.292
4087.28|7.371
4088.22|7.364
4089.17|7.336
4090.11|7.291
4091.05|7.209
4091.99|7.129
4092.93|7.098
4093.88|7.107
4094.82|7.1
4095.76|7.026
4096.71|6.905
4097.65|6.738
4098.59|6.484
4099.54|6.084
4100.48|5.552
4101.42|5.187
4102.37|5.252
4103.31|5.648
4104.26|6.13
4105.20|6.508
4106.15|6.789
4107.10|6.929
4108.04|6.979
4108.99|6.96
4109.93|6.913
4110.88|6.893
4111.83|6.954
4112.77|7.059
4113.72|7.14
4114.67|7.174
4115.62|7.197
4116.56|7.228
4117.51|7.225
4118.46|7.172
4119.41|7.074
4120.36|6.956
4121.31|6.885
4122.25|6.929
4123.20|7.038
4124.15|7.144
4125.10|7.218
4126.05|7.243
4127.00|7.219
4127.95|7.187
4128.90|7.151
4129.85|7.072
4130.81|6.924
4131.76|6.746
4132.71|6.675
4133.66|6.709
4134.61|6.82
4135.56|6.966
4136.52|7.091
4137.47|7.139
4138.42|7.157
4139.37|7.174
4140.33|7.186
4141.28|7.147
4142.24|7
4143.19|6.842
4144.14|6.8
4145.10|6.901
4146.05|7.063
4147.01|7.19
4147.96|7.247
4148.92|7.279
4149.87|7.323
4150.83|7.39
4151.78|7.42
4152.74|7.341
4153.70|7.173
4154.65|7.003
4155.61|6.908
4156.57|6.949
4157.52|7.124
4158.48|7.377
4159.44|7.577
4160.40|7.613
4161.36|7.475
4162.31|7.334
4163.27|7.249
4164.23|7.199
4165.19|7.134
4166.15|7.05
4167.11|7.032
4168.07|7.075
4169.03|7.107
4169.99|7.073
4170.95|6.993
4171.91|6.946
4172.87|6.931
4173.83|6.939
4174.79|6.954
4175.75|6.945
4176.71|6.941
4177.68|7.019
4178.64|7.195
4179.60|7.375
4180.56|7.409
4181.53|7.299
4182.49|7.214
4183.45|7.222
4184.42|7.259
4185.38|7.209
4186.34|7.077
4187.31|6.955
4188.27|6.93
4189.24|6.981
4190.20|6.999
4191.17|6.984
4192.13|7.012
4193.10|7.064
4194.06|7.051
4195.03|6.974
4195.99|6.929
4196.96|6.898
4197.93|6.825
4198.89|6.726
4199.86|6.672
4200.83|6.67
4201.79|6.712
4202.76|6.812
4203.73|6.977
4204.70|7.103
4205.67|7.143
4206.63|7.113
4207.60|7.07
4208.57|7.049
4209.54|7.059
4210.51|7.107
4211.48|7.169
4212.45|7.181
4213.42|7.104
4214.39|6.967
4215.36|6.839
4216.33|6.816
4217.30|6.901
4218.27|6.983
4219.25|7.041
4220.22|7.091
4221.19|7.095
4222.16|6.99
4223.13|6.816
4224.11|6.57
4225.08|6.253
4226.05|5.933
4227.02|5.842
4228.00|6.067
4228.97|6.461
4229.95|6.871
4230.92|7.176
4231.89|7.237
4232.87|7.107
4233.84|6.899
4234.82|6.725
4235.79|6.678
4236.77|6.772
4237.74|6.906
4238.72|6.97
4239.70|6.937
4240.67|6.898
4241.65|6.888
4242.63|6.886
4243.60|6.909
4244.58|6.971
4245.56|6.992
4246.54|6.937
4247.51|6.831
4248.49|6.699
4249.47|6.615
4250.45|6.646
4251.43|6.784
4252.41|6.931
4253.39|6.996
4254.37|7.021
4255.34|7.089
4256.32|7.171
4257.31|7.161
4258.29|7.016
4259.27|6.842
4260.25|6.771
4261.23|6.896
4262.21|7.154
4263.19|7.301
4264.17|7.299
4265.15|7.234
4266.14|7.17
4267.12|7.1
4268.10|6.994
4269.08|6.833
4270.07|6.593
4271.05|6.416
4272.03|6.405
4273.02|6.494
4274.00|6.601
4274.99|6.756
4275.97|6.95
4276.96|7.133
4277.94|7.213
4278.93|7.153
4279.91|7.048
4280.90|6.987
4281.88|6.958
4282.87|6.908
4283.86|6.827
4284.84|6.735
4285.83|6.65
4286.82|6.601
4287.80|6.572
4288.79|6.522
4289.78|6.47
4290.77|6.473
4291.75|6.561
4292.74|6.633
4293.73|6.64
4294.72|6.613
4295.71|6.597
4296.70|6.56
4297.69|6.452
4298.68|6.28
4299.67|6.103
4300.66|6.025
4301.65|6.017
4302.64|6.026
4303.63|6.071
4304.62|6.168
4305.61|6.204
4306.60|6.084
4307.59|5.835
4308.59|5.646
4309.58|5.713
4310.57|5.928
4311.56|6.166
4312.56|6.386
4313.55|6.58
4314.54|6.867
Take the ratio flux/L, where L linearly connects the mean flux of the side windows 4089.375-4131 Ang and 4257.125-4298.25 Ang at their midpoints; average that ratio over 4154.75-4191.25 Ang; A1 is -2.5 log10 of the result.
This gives -0.05 mag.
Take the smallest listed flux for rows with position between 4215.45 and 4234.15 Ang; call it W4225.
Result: 5.842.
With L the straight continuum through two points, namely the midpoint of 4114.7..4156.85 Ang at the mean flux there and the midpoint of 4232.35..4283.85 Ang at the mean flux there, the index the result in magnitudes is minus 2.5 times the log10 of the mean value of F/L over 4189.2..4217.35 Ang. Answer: 0.00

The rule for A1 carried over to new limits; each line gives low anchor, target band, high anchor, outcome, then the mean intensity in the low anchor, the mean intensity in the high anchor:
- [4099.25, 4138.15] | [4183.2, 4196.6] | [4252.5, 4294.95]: -0.03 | 6.82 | 6.86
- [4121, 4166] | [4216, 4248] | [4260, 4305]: 0.01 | 7.12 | 6.7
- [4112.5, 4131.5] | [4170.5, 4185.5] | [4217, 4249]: -0.03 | 7.11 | 6.8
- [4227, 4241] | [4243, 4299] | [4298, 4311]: -0.07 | 6.8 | 6.02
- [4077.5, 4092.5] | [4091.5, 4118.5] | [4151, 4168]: 0.07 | 7.16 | 7.23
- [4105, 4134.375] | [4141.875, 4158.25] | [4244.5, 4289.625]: -0.02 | 7.01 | 6.89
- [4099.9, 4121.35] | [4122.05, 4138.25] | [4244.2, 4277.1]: -0.05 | 6.68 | 6.9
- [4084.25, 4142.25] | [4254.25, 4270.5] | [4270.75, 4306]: -0.07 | 6.91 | 6.58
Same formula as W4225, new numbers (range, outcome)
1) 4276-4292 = 6.47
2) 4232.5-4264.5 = 6.615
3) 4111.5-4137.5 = 6.675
